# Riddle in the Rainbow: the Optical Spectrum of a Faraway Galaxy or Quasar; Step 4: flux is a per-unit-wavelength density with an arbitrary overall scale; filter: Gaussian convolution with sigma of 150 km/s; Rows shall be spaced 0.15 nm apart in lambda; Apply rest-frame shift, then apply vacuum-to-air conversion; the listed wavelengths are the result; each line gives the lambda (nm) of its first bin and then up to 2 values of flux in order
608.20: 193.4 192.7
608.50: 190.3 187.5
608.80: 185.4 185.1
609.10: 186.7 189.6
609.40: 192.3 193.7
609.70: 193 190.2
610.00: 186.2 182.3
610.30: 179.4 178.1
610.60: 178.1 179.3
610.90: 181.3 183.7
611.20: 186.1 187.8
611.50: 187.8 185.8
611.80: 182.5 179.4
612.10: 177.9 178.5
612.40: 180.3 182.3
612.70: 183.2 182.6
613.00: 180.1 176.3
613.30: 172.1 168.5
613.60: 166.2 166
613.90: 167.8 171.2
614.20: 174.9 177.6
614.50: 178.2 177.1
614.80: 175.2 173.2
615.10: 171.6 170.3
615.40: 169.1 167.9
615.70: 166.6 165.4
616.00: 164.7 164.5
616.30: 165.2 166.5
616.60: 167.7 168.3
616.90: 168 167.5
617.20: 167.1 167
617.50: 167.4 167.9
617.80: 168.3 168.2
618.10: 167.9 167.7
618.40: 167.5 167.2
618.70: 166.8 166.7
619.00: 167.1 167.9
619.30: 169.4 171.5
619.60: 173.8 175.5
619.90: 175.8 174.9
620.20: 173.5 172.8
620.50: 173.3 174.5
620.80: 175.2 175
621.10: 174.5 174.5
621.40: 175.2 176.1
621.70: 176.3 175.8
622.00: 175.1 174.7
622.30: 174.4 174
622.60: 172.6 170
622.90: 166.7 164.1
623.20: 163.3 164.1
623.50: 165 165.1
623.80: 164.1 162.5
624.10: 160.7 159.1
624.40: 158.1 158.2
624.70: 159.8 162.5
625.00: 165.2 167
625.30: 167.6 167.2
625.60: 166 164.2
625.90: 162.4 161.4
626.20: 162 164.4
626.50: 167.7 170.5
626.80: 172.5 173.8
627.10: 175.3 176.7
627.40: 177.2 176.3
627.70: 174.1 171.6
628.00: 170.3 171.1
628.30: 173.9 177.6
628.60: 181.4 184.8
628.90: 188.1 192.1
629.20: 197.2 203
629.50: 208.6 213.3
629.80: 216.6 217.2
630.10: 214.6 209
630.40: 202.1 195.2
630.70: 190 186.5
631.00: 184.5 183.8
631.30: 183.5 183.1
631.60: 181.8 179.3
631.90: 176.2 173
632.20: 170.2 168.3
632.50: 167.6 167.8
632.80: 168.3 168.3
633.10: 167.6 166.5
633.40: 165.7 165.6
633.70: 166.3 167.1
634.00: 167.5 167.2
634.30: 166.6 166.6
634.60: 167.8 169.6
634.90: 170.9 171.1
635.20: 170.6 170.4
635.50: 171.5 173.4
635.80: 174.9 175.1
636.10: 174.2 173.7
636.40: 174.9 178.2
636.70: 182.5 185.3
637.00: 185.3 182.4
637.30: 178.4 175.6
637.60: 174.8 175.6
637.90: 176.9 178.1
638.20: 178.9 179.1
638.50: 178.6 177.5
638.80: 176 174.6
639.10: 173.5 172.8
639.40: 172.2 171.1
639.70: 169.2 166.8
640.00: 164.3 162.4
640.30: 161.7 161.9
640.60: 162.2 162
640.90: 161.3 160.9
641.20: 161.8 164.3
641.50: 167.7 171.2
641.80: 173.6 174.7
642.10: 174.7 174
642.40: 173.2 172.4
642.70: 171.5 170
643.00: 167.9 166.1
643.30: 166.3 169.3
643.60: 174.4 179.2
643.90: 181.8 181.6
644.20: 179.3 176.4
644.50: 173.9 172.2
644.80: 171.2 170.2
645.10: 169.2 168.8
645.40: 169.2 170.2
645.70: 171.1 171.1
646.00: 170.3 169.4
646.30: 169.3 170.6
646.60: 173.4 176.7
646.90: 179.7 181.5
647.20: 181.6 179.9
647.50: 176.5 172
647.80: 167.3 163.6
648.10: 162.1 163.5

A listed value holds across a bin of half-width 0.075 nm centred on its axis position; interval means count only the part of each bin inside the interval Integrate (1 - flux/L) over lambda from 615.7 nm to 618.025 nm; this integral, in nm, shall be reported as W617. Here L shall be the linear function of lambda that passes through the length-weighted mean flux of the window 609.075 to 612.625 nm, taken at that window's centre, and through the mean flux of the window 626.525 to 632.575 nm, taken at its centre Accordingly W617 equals 0.222 nm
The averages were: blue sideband 184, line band 167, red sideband 185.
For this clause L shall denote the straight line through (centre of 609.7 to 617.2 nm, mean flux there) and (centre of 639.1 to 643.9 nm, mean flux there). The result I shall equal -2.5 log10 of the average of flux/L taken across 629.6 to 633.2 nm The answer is -0.09 mag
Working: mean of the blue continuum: 176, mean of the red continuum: 169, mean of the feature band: 186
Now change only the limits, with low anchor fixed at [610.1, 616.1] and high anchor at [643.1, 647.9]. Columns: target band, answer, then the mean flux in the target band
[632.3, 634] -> 0.05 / 167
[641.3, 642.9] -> 0.01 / 172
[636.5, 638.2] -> -0.03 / 179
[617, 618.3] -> 0.05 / 168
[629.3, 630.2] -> -0.21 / 212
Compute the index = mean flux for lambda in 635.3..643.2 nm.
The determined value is 172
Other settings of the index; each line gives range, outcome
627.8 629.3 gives 181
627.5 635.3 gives 181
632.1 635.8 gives 169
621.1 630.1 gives 174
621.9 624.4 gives 167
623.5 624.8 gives 161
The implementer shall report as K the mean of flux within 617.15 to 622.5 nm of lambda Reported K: 172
